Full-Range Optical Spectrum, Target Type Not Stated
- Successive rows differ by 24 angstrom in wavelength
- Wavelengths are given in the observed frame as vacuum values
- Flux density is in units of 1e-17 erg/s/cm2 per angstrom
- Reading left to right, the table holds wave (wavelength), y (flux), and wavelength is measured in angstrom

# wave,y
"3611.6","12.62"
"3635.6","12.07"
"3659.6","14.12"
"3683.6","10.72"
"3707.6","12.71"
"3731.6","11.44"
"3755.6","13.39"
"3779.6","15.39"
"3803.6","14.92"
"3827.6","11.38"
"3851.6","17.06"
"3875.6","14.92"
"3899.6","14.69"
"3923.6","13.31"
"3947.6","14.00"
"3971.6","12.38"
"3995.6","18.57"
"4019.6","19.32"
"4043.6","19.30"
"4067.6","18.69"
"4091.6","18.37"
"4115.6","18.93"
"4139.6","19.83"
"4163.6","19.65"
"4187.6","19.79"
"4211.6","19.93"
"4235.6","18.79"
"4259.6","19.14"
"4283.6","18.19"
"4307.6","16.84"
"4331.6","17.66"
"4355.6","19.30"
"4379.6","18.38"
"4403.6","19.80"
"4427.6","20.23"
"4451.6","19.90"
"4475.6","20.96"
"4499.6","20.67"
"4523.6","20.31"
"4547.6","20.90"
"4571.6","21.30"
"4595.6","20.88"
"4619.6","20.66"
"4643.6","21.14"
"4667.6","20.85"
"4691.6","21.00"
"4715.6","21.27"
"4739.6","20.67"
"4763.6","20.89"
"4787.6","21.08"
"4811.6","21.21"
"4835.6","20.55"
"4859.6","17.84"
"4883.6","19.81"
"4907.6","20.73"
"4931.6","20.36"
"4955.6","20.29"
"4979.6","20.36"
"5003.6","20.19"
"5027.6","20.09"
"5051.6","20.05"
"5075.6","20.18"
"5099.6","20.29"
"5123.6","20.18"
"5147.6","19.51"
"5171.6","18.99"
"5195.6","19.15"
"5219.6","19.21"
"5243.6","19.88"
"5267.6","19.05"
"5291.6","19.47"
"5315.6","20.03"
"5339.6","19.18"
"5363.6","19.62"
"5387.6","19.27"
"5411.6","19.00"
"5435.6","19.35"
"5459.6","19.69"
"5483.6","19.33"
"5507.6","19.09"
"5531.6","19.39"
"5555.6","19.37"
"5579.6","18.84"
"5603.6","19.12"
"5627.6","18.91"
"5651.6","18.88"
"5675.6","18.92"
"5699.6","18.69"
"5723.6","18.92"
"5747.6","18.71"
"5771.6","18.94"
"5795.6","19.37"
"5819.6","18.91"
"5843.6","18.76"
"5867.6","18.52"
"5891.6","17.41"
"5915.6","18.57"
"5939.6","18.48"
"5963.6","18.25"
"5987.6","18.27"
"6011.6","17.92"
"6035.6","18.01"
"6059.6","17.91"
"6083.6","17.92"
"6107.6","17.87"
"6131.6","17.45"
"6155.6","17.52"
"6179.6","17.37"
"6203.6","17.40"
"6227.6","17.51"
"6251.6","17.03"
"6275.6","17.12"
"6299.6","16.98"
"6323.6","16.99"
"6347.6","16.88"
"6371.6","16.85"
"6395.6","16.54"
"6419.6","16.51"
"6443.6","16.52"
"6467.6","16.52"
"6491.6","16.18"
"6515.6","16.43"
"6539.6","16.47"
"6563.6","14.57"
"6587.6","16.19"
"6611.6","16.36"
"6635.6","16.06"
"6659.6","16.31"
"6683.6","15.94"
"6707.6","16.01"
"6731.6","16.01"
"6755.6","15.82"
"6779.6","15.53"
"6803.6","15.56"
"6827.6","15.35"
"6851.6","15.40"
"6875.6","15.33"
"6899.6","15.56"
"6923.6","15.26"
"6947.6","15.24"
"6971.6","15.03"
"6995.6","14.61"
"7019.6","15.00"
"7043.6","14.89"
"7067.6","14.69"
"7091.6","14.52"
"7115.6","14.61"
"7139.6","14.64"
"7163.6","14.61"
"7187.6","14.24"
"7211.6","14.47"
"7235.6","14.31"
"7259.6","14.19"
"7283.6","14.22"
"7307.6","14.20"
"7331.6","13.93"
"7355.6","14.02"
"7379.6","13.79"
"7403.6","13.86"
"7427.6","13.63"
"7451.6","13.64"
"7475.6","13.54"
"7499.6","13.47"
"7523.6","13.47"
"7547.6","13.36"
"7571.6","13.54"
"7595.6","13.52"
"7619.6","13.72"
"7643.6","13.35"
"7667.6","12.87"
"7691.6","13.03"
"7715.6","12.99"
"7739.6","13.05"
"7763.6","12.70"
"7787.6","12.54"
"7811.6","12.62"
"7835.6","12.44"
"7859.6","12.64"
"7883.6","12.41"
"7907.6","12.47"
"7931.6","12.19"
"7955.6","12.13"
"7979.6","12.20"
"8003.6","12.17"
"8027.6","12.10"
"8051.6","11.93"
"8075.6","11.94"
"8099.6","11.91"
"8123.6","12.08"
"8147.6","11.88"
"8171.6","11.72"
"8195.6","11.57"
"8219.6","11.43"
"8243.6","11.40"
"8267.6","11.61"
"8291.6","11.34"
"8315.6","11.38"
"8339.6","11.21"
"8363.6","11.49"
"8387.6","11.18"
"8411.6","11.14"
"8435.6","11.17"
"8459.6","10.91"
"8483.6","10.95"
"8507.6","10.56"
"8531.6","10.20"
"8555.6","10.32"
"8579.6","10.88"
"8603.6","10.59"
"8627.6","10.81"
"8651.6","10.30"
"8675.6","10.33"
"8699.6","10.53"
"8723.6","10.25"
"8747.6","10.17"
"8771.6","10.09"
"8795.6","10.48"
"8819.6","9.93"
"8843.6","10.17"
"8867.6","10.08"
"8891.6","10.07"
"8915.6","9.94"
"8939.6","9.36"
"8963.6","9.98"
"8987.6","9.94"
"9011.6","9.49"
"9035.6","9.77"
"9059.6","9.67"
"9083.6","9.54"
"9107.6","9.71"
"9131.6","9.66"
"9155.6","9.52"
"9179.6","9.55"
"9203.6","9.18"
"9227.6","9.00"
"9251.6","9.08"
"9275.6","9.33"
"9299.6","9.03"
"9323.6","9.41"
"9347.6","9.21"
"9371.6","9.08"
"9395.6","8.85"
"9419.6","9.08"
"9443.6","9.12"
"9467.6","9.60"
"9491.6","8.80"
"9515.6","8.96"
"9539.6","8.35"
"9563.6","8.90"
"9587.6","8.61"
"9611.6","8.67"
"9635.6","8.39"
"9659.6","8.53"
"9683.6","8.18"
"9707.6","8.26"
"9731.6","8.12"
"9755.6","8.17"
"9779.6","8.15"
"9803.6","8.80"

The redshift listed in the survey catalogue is 0.000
